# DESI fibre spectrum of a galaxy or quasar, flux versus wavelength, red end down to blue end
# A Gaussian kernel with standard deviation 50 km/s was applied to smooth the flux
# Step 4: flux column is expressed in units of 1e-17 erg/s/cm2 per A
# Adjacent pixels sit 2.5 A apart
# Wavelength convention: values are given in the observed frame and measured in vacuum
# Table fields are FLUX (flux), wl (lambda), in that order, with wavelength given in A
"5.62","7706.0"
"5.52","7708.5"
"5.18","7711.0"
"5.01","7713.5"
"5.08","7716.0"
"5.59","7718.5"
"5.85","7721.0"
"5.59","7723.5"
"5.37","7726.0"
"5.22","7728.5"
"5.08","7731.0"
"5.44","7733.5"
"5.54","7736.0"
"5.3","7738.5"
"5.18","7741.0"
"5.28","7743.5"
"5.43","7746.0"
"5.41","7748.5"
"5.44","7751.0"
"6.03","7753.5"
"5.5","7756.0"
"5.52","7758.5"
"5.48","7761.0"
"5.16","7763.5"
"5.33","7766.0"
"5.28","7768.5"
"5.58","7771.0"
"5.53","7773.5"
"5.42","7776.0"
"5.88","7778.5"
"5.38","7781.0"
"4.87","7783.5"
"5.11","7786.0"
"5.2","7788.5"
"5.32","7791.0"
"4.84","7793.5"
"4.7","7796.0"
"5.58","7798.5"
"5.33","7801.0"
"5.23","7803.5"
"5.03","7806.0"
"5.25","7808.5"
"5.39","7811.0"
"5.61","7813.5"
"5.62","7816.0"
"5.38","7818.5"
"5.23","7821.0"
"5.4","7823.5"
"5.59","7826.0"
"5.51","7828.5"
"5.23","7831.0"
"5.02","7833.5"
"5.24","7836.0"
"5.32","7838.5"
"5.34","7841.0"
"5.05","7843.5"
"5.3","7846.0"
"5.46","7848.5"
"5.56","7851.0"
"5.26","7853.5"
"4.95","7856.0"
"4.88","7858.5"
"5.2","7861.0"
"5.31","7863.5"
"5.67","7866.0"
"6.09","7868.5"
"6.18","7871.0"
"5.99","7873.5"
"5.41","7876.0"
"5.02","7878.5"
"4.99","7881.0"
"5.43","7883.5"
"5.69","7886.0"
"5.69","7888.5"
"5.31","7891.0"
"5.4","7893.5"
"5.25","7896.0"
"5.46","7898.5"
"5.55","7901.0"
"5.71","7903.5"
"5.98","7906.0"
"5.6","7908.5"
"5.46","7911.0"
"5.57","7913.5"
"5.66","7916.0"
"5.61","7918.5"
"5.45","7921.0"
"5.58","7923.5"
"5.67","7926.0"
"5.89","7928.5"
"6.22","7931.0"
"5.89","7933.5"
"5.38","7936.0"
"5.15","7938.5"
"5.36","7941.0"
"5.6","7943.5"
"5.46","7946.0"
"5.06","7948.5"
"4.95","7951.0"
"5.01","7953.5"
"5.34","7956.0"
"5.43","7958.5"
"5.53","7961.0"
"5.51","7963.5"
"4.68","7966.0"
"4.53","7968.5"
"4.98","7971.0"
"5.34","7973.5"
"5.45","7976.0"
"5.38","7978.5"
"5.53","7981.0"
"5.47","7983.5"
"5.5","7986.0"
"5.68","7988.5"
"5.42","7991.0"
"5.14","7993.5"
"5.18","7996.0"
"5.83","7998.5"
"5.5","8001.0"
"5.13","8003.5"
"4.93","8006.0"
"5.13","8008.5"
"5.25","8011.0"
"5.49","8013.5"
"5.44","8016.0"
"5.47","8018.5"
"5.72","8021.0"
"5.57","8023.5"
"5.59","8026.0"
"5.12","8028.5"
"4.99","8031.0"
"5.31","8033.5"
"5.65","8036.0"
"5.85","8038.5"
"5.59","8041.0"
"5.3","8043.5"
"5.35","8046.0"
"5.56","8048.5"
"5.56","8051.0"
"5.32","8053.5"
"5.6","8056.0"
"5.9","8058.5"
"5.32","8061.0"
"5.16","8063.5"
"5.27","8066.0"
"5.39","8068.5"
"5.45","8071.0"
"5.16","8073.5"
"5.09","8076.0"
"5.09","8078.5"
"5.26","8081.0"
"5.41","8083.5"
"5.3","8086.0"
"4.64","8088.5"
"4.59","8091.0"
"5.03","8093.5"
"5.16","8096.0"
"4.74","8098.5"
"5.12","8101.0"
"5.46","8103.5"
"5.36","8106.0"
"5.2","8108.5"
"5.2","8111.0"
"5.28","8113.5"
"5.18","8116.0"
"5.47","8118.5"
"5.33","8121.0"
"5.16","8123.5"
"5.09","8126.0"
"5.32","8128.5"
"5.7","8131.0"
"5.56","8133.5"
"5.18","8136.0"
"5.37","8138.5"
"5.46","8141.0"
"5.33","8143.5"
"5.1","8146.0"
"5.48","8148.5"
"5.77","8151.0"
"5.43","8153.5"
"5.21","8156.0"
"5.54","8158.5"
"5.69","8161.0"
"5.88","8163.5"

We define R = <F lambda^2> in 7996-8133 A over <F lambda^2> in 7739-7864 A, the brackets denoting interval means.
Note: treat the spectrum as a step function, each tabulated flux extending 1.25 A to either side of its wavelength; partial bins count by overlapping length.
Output 1.1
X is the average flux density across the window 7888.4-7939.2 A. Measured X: 5.6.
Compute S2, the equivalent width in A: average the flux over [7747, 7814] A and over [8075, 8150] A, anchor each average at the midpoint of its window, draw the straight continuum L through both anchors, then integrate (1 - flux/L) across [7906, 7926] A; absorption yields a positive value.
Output -1.1 A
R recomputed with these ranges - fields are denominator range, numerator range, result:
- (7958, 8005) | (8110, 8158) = 1.04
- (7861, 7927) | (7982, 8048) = 1.00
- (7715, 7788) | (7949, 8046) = 1.05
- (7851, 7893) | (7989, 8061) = 1.04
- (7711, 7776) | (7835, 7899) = 1.03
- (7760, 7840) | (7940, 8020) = 1.04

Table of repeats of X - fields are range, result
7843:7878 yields 5.45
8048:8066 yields 5.47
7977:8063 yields 5.43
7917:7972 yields 5.38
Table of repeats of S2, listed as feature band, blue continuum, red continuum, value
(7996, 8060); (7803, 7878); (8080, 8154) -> -1.7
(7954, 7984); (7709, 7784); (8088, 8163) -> 0.5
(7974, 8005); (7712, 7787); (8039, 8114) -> -0.7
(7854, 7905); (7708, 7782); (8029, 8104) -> -0.9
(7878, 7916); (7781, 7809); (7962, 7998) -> -2.0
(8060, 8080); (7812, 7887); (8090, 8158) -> 0.2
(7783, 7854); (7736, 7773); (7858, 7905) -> 2.4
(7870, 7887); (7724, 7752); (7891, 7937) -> 0.1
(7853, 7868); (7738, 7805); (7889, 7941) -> 0.7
